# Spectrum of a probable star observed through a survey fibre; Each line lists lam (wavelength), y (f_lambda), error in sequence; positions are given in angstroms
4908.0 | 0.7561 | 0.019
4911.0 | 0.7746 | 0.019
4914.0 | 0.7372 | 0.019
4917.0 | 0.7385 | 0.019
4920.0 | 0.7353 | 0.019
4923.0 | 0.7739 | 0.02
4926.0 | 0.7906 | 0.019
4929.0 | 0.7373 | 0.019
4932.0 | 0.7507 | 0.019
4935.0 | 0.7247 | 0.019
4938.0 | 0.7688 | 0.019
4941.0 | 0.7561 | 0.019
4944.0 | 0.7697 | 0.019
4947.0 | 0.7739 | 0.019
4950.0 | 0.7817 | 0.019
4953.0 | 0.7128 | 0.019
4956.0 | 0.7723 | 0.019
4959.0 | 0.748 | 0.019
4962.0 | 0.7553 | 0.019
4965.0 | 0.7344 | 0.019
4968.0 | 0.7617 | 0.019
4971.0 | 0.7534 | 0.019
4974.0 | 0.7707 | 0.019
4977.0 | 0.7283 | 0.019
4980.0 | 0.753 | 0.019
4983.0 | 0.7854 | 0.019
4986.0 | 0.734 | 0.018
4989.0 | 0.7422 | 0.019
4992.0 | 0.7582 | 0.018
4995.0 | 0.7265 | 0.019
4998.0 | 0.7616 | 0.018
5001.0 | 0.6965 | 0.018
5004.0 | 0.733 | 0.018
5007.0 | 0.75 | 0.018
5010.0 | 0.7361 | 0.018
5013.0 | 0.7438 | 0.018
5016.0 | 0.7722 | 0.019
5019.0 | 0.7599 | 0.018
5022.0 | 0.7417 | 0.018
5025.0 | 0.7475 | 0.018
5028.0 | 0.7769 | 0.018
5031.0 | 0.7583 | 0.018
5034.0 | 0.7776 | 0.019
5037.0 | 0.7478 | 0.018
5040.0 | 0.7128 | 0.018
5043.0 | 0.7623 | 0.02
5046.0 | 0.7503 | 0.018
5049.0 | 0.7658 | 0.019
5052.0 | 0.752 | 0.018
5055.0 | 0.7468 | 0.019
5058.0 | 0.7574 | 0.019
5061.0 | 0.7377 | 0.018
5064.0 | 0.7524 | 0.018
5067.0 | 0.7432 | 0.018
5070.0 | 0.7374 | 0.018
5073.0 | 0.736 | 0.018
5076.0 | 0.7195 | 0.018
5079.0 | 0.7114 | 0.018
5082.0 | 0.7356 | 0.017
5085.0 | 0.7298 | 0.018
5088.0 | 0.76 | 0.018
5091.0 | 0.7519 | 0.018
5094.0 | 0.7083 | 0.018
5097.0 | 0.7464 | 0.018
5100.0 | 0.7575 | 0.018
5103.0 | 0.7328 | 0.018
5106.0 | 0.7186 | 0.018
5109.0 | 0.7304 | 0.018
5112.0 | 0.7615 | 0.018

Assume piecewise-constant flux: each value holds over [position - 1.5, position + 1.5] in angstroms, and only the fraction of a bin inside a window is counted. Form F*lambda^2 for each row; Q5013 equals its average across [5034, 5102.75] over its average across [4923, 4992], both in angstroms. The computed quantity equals 1.03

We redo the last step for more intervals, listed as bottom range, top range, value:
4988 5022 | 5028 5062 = 1.03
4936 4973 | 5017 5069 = 1.03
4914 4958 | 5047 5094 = 1.04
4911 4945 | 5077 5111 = 1.04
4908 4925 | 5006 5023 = 1.04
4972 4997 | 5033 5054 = 1.03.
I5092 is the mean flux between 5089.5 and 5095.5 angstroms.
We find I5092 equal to 0.73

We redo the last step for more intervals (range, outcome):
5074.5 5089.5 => 0.731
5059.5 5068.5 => 0.744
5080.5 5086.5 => 0.733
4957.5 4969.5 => 0.75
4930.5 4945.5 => 0.754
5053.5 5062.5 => 0.747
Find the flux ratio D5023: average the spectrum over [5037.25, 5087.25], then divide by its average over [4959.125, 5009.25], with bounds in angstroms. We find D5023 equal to 1.0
